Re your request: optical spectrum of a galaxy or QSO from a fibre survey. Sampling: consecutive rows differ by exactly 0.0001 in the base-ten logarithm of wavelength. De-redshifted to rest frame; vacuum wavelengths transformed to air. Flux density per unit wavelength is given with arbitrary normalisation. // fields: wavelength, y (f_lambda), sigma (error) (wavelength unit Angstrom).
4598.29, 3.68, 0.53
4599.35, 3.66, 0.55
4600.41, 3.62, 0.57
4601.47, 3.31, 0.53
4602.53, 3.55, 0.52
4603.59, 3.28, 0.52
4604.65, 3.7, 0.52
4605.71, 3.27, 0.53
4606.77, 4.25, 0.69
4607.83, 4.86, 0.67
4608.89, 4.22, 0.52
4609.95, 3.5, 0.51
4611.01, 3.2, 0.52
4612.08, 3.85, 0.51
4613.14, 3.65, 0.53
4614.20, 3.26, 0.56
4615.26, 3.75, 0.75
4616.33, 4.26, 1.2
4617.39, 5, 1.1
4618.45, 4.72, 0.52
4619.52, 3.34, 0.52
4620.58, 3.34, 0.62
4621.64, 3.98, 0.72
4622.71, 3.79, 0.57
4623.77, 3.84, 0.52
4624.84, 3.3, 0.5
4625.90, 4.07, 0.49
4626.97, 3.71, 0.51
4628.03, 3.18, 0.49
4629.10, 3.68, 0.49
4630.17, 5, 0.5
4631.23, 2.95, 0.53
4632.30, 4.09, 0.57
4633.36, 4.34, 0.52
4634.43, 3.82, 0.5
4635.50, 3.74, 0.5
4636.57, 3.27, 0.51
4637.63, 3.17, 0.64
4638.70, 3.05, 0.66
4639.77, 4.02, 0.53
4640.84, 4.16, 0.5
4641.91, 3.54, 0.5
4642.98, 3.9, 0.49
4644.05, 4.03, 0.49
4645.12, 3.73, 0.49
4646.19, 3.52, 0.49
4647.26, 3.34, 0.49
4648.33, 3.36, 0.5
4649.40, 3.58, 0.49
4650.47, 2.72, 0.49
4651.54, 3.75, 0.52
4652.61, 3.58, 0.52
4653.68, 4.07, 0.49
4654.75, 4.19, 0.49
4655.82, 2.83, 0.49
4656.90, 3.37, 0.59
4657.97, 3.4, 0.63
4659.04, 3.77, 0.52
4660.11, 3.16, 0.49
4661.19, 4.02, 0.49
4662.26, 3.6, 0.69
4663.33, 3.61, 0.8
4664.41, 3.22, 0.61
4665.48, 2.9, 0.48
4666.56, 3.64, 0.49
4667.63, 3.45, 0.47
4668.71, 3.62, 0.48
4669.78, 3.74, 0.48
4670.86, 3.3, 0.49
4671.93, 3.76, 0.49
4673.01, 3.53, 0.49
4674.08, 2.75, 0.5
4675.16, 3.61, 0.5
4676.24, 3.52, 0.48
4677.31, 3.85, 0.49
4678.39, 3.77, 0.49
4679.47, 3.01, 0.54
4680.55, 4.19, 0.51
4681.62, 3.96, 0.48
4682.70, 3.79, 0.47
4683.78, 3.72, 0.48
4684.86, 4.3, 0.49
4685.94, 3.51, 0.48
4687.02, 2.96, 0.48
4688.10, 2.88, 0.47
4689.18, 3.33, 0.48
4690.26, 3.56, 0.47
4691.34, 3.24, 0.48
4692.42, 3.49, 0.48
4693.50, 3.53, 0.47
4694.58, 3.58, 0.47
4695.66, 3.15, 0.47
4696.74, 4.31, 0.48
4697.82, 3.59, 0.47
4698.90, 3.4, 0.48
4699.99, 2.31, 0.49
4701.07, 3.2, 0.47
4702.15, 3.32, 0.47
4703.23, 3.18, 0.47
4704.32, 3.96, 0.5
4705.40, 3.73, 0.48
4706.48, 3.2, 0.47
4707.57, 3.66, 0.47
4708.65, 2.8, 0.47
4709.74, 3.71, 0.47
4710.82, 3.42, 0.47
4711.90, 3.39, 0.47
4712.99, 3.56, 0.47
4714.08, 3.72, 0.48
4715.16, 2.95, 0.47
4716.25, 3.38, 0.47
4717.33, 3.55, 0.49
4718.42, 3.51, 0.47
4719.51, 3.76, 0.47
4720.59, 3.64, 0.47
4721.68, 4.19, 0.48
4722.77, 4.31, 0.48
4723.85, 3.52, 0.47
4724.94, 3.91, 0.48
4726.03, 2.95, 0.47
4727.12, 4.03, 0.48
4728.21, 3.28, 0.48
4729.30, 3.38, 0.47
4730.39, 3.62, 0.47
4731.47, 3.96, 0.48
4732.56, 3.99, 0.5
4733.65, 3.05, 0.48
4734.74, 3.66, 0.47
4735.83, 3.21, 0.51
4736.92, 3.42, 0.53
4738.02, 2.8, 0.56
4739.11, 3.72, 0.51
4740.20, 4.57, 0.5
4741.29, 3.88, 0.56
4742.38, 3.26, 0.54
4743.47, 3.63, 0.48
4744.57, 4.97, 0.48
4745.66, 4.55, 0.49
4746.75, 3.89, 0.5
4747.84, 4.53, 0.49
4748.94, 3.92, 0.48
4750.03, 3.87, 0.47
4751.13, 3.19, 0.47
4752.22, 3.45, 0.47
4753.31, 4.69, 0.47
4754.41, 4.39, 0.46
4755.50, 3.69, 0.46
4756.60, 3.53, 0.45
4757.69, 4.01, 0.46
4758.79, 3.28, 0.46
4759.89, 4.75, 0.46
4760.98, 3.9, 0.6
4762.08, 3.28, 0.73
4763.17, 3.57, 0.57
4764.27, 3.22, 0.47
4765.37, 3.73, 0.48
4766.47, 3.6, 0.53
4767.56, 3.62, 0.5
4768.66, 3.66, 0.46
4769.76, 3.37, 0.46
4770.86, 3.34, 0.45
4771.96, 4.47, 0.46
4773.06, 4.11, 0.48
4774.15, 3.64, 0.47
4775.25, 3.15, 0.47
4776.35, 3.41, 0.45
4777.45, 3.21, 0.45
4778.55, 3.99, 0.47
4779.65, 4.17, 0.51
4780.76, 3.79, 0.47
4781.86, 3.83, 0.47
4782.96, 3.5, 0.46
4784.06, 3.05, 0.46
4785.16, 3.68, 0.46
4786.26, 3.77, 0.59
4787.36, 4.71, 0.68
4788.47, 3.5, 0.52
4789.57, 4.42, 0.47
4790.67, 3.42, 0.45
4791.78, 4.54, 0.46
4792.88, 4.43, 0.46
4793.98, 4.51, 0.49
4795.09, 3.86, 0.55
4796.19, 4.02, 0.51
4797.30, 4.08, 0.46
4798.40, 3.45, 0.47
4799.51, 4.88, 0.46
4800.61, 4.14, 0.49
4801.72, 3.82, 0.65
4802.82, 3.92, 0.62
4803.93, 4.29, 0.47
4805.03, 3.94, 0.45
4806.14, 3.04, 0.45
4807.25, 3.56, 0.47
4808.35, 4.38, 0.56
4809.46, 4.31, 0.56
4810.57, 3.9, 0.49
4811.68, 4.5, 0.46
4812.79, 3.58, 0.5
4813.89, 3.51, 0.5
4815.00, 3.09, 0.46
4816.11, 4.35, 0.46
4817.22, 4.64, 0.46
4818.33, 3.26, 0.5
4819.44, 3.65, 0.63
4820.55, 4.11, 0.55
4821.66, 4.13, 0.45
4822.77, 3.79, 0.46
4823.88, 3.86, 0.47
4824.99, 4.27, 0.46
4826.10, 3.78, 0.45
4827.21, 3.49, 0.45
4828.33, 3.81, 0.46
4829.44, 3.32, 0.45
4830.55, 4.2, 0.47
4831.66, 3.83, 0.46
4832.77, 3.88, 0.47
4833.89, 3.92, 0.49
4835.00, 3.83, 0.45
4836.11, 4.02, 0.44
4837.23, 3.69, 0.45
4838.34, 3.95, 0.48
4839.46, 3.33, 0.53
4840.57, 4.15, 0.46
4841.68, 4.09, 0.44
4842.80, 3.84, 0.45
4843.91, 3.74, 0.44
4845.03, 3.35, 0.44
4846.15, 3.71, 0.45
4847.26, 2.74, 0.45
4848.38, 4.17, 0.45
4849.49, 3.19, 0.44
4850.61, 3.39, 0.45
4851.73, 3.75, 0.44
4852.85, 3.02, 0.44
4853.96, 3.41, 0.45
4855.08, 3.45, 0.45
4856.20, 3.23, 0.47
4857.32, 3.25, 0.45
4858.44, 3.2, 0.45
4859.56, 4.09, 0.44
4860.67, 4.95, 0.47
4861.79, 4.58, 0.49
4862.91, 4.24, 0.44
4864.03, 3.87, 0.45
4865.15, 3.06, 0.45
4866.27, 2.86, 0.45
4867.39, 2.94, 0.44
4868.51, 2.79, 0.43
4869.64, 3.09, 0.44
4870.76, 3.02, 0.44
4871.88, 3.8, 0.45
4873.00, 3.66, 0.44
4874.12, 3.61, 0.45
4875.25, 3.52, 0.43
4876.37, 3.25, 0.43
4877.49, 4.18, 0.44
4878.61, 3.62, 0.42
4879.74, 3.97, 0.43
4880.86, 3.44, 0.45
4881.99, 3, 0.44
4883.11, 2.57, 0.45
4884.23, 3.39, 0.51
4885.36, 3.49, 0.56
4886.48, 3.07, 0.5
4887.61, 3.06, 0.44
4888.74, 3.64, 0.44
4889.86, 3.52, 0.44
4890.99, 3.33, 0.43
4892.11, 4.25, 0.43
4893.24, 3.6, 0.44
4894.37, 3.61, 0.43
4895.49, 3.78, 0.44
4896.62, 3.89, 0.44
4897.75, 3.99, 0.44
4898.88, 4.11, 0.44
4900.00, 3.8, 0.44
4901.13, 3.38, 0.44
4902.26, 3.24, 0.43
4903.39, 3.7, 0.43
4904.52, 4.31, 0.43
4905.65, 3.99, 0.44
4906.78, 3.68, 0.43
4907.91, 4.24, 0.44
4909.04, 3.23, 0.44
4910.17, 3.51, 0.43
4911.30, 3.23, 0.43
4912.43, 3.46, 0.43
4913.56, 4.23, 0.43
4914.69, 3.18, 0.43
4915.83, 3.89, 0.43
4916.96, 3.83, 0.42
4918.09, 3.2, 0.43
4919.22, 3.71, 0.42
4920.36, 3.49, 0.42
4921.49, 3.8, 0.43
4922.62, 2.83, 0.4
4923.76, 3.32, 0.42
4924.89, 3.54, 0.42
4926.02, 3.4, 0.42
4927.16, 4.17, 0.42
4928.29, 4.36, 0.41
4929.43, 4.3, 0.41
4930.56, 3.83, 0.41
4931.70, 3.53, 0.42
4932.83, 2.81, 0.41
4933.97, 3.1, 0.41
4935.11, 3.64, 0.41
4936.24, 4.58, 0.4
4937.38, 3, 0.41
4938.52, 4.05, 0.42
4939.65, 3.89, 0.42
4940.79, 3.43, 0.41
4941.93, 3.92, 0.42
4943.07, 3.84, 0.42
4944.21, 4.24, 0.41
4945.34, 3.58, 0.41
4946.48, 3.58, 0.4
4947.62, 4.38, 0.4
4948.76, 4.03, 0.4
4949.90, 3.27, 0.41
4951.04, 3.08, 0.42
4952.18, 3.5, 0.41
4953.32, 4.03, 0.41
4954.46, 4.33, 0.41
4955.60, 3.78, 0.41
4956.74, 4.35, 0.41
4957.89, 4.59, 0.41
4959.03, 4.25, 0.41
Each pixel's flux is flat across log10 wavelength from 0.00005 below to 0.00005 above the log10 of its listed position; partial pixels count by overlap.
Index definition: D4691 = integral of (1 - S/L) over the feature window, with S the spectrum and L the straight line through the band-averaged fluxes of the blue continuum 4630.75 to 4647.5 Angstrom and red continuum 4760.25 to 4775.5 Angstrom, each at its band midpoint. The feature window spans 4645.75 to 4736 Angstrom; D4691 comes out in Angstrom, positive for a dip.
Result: 3.6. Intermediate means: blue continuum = 3.67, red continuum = 3.64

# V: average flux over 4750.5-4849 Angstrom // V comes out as 3.83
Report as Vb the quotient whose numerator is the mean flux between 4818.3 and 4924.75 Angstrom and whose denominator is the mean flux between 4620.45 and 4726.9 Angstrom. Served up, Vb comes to 1.0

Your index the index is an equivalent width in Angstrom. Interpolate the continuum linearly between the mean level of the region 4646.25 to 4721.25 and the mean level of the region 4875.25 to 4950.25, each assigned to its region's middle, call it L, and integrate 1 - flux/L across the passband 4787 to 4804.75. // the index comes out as -2.7 Angstrom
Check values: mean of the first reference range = 3.49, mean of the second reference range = 3.64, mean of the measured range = 4.12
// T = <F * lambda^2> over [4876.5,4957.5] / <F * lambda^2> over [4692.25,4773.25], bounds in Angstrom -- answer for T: 1.08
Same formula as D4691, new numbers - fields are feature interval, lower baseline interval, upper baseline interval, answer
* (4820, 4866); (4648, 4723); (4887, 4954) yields -1.5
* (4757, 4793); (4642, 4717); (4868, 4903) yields -2.6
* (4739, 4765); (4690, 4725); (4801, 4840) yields -1.9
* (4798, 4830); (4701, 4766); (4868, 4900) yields -2.7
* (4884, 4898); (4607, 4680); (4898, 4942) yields 0.3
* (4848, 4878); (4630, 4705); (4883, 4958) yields 1.0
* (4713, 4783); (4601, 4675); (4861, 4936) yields -1.9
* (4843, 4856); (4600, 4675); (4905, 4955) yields 0.8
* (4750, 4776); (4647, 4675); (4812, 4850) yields -0.5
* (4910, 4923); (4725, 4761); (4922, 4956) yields 0.6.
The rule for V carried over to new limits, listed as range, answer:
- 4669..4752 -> 3.59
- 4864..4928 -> 3.53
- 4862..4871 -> 3.29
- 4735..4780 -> 3.77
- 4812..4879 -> 3.67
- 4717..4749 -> 3.75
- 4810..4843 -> 3.86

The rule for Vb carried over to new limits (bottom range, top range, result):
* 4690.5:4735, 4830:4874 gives 1.03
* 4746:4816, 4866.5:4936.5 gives 0.93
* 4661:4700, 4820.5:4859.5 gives 1.05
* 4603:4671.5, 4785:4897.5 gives 1.01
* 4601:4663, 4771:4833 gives 1.05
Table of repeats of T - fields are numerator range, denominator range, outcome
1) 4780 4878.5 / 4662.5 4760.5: 1.10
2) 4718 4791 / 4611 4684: 1.07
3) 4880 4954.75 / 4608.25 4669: 1.12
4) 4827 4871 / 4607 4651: 1.06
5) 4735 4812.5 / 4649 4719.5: 1.15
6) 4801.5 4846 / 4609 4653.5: 1.12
